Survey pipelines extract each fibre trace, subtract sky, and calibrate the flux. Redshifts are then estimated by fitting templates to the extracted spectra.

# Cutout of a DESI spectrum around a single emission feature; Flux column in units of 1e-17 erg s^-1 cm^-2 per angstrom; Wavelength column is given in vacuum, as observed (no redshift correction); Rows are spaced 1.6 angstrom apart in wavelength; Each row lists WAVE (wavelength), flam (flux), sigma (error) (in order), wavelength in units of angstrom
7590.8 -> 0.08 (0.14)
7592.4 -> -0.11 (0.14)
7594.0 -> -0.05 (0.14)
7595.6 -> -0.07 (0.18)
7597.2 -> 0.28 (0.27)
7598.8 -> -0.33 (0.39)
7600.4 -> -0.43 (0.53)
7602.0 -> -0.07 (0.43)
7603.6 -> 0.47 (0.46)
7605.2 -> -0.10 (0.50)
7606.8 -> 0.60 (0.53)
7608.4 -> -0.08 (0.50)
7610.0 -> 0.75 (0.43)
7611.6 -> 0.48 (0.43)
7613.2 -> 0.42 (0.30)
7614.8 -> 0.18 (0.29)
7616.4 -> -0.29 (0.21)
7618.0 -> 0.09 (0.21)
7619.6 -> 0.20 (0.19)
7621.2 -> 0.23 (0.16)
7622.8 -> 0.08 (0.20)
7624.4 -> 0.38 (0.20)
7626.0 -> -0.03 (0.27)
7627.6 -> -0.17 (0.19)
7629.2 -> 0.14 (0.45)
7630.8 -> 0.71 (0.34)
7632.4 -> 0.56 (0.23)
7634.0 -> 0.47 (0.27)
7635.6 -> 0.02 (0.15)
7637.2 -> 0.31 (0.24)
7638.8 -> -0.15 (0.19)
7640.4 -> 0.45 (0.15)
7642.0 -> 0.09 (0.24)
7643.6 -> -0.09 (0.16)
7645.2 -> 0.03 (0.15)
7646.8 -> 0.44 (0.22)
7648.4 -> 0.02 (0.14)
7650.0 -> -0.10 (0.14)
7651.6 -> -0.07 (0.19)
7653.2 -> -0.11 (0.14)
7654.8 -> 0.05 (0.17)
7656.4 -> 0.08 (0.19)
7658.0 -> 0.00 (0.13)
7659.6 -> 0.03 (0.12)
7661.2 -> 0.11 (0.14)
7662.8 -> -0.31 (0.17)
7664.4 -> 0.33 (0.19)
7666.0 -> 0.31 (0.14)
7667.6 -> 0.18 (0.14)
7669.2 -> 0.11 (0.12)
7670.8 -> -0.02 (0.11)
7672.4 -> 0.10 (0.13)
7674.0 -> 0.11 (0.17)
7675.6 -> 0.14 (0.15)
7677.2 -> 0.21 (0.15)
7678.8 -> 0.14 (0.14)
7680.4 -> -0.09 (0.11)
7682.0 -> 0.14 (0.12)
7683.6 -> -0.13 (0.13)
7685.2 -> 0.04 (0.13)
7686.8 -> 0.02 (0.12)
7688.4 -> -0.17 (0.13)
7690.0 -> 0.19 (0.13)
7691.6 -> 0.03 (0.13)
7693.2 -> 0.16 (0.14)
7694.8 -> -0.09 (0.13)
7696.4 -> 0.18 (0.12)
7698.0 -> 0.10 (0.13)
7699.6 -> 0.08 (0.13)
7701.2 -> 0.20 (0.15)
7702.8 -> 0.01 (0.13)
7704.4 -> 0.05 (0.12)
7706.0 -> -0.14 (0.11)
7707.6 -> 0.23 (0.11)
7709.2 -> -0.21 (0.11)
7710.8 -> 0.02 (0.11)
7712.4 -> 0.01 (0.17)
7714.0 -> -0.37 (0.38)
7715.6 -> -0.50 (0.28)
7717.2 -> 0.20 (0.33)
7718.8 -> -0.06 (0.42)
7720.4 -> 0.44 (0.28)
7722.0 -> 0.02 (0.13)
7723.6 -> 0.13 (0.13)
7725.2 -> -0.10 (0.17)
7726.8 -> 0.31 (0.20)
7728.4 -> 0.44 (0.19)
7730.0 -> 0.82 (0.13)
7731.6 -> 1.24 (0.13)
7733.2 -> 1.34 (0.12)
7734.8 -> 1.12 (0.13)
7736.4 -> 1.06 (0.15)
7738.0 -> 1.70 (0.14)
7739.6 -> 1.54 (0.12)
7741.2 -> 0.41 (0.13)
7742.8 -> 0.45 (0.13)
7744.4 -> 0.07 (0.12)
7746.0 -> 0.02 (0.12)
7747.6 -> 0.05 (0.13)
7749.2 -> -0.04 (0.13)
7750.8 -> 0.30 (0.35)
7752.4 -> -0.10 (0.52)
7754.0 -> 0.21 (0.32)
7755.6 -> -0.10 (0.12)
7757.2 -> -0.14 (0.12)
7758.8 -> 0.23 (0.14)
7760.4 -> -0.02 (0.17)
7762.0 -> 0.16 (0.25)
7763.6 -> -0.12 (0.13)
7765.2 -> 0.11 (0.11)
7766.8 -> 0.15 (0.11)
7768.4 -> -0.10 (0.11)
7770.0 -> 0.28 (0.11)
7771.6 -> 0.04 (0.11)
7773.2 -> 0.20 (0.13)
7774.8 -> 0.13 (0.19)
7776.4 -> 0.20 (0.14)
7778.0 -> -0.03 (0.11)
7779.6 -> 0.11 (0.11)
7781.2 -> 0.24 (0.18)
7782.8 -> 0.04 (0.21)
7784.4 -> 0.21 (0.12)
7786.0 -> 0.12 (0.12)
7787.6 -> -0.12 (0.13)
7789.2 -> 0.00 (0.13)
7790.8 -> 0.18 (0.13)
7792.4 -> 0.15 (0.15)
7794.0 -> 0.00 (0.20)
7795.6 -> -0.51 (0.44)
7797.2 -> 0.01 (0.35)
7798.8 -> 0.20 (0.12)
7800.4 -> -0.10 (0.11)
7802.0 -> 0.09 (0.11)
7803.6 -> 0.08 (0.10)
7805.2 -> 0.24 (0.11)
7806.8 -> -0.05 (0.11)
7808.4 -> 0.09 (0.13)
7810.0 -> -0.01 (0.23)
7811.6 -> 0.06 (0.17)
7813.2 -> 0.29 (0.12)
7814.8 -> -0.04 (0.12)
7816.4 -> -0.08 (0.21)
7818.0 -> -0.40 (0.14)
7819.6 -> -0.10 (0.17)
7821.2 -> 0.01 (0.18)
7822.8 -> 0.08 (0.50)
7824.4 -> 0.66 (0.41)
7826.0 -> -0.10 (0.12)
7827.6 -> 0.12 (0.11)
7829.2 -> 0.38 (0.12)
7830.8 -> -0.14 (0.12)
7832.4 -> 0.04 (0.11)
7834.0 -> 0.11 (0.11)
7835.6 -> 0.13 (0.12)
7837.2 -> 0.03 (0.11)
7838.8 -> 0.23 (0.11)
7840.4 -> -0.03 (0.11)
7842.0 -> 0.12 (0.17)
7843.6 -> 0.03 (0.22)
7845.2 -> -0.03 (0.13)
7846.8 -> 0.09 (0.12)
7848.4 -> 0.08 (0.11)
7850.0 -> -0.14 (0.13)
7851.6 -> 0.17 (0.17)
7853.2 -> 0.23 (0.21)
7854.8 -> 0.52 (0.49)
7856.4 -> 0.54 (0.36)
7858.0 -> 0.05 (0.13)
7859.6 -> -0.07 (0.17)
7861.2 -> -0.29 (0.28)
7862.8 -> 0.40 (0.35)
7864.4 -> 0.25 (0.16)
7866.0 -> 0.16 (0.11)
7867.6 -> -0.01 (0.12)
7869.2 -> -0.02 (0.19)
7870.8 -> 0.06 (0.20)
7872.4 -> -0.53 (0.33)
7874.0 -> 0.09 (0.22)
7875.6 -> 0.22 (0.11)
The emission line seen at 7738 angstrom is [O II]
